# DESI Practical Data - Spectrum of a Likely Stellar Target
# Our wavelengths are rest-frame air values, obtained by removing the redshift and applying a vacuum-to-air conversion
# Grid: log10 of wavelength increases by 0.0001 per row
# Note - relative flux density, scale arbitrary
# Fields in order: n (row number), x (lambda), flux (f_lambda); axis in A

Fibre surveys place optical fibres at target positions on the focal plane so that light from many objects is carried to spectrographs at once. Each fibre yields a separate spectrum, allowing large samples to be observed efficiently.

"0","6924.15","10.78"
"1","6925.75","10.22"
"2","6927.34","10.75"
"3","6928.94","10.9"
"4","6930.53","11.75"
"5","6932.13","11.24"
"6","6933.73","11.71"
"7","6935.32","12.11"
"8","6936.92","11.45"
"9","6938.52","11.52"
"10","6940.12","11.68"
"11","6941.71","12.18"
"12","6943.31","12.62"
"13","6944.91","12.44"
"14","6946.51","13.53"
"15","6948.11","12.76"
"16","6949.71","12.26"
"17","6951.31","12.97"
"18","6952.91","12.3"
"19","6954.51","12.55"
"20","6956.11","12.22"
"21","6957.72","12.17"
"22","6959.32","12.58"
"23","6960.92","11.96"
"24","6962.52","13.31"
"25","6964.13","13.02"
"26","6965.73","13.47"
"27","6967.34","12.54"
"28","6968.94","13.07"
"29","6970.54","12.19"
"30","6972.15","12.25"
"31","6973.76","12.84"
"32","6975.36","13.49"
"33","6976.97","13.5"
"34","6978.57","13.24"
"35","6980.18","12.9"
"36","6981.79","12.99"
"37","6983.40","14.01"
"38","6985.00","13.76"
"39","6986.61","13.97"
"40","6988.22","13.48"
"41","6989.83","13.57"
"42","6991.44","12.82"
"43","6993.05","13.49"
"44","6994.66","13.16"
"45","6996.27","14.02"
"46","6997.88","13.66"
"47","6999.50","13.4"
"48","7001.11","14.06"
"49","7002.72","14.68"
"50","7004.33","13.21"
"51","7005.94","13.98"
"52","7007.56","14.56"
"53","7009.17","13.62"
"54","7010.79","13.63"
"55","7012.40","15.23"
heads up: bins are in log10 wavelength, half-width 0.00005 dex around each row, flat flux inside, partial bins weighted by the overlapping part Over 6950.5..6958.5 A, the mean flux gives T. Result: 12.4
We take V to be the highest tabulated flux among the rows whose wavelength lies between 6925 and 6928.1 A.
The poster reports 10.75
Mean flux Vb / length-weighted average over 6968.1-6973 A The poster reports 12.5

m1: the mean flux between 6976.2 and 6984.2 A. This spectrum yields 13.3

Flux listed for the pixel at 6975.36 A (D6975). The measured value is 13.49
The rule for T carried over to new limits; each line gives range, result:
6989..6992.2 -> 13.2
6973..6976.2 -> 13.2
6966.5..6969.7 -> 12.8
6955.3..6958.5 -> 12.2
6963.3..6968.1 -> 13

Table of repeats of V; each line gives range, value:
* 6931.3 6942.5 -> 12.18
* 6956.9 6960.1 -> 12.58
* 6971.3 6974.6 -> 12.84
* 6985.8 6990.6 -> 13.97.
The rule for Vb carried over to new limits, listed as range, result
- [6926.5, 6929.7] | 10.8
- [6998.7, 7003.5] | 14.1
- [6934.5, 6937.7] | 11.8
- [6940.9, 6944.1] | 12.4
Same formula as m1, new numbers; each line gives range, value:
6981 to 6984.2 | 13.5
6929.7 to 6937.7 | 11.7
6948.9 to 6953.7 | 12.5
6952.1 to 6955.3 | 12.4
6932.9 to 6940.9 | 11.7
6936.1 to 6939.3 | 11.5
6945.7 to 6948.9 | 13.1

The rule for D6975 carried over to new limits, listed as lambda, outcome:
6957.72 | 12.17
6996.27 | 14.02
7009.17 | 13.62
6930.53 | 11.75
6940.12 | 11.68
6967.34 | 12.54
